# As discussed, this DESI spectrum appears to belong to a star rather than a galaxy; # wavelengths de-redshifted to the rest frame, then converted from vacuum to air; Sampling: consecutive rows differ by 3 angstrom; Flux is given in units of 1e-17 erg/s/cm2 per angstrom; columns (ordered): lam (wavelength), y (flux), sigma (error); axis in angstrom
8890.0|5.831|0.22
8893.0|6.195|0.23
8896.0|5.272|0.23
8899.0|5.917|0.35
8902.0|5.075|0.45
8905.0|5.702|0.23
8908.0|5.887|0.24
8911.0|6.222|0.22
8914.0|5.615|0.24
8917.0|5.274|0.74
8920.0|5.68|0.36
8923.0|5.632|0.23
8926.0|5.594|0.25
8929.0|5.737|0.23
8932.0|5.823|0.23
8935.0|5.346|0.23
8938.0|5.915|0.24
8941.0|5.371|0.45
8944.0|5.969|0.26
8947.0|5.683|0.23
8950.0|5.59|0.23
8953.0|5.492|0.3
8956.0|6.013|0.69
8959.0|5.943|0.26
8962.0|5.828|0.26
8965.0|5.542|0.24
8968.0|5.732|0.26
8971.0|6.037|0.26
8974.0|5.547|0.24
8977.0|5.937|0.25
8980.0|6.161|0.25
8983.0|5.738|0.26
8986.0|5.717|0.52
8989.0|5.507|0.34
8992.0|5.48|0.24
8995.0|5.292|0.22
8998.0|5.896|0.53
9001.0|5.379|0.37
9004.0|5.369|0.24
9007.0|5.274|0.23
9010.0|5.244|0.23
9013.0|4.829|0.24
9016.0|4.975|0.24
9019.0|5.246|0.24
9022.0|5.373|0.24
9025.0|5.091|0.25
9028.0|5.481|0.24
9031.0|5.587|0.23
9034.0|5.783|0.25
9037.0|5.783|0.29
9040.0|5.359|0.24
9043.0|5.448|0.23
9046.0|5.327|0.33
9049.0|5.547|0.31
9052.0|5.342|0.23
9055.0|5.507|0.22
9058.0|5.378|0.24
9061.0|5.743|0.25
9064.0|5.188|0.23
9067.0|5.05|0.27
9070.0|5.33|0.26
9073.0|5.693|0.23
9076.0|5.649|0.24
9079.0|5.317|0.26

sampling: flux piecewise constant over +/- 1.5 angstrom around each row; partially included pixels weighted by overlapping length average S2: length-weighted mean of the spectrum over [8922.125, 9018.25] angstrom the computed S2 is 5.61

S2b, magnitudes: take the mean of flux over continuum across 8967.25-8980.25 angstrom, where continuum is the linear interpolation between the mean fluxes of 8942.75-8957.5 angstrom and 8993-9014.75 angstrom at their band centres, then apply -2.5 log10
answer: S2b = -0.058 mag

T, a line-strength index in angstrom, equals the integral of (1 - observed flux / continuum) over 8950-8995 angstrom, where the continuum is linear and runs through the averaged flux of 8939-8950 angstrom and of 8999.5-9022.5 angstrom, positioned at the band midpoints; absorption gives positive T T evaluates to -2.18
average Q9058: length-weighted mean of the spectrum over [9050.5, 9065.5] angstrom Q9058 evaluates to 5.43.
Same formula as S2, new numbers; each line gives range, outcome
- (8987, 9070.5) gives 5.39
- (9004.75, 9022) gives 5.15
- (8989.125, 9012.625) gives 5.4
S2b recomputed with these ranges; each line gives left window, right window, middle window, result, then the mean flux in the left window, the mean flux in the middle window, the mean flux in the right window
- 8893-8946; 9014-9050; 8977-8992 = -0.05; 5.66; 5.77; 5.41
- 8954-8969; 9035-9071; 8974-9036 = 0.03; 5.8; 5.47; 5.42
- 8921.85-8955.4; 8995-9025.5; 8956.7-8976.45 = -0.05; 5.66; 5.79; 5.27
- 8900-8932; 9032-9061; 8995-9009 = 0.02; 5.65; 5.45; 5.51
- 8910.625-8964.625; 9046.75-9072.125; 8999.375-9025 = 0.06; 5.69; 5.21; 5.39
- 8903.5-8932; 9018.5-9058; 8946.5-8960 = -0.02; 5.71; 5.74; 5.45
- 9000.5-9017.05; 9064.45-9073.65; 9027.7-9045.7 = -0.07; 5.17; 5.56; 5.31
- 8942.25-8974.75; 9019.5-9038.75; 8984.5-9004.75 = 0.02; 5.76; 5.53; 5.5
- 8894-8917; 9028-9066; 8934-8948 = -0.01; 5.66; 5.67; 5.49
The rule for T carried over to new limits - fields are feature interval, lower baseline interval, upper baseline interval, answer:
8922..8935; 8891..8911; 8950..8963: 0.2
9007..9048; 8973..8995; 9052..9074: 1.4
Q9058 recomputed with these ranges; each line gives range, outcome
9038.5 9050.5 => 5.42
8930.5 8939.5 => 5.69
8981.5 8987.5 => 5.73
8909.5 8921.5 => 5.7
